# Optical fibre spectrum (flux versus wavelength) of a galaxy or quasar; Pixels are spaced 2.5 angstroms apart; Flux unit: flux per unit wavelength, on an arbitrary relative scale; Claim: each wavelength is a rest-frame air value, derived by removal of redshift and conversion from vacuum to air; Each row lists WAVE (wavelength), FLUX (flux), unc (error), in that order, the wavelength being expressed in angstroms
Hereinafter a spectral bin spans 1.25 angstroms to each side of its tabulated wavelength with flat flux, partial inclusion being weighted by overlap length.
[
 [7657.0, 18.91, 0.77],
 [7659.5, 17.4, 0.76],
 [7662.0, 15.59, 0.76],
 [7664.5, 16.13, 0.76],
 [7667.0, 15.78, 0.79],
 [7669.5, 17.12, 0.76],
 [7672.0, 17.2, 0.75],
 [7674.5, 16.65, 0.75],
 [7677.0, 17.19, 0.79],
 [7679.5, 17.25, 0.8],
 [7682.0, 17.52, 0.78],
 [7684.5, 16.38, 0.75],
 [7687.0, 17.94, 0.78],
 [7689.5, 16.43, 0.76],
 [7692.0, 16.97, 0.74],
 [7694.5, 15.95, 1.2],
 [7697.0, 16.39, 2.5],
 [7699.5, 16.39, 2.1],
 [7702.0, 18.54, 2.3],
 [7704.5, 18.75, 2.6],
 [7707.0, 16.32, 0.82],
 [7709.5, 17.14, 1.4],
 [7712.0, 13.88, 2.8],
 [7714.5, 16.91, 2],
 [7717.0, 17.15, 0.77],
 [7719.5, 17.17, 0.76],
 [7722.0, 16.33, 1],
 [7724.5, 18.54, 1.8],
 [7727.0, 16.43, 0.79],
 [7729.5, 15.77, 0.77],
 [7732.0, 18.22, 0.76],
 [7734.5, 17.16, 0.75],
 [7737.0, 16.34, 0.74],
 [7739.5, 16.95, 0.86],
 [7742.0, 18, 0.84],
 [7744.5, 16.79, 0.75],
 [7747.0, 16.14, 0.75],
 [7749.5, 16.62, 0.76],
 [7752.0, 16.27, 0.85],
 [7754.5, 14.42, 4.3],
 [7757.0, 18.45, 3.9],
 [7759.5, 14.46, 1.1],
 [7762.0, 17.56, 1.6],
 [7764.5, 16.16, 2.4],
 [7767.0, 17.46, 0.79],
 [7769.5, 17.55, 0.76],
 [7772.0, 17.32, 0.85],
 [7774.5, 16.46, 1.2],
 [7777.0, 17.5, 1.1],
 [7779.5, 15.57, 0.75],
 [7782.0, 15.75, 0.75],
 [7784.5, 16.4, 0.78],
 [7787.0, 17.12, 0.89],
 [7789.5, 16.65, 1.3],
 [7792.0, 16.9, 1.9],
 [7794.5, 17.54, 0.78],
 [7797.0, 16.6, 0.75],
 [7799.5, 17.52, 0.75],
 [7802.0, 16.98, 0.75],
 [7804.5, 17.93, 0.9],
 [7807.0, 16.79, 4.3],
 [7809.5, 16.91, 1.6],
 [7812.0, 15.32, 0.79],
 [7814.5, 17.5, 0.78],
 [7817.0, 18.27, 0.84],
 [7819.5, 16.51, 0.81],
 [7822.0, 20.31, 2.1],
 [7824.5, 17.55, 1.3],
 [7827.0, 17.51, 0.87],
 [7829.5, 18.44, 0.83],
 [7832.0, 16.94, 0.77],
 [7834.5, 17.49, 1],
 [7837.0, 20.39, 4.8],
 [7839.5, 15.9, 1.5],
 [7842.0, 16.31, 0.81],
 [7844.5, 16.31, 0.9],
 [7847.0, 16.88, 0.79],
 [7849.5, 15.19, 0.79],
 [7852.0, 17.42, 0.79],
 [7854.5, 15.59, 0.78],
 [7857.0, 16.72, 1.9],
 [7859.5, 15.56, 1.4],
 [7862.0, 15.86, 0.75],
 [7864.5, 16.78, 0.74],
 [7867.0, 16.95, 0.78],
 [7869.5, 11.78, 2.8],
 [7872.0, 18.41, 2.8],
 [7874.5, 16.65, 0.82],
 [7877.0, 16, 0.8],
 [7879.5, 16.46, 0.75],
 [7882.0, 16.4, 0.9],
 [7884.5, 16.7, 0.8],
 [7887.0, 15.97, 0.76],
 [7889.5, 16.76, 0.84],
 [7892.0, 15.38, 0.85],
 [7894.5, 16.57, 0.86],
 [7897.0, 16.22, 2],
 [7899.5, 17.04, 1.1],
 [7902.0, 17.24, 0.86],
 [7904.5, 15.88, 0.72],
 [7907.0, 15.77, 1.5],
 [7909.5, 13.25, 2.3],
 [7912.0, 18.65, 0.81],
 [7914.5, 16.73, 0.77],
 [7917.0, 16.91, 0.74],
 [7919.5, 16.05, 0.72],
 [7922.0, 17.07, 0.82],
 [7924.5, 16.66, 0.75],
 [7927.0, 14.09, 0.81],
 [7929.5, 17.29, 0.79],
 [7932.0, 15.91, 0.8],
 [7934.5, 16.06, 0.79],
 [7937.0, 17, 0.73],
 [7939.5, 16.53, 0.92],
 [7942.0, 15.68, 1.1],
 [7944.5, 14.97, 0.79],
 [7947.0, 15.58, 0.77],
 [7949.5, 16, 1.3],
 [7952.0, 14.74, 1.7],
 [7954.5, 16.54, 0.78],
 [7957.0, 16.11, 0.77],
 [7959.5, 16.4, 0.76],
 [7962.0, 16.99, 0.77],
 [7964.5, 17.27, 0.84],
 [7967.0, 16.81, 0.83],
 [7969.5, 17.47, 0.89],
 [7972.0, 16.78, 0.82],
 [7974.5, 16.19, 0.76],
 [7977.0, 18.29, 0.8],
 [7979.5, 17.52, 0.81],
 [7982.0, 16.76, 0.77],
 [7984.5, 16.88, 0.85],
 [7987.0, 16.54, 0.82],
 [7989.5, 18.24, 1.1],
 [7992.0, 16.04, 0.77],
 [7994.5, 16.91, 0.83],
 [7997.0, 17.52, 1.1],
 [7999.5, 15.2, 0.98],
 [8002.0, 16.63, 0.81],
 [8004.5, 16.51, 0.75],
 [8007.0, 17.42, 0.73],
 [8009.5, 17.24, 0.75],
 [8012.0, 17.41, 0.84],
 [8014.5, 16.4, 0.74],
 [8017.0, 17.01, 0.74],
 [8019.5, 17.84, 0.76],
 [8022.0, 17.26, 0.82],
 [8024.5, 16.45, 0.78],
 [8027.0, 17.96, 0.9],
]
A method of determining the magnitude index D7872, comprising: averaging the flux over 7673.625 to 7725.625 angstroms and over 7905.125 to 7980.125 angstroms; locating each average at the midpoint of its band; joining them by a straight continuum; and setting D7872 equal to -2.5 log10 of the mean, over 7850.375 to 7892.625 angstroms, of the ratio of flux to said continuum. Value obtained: 0.022 mag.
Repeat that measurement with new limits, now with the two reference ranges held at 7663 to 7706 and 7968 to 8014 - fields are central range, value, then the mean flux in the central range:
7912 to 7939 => 0.03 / 16.5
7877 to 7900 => 0.04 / 16.3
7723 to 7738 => -0.01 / 17.1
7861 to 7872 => 0.09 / 15.7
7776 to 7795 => 0.02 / 16.6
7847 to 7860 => 0.05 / 16.2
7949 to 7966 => 0.04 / 16.3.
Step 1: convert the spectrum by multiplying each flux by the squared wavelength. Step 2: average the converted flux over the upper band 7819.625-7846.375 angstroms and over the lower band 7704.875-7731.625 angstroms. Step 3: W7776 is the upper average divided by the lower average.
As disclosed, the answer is 1.1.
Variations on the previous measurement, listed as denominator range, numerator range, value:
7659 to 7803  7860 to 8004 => 1.03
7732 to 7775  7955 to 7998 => 1.07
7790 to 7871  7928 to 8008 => 1.02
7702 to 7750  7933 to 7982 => 1.03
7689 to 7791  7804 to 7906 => 1.03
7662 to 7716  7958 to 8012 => 1.09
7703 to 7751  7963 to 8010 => 1.07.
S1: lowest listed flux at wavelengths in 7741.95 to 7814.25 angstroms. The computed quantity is 14.42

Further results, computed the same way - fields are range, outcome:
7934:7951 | 14.97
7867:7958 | 11.78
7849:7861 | 15.19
